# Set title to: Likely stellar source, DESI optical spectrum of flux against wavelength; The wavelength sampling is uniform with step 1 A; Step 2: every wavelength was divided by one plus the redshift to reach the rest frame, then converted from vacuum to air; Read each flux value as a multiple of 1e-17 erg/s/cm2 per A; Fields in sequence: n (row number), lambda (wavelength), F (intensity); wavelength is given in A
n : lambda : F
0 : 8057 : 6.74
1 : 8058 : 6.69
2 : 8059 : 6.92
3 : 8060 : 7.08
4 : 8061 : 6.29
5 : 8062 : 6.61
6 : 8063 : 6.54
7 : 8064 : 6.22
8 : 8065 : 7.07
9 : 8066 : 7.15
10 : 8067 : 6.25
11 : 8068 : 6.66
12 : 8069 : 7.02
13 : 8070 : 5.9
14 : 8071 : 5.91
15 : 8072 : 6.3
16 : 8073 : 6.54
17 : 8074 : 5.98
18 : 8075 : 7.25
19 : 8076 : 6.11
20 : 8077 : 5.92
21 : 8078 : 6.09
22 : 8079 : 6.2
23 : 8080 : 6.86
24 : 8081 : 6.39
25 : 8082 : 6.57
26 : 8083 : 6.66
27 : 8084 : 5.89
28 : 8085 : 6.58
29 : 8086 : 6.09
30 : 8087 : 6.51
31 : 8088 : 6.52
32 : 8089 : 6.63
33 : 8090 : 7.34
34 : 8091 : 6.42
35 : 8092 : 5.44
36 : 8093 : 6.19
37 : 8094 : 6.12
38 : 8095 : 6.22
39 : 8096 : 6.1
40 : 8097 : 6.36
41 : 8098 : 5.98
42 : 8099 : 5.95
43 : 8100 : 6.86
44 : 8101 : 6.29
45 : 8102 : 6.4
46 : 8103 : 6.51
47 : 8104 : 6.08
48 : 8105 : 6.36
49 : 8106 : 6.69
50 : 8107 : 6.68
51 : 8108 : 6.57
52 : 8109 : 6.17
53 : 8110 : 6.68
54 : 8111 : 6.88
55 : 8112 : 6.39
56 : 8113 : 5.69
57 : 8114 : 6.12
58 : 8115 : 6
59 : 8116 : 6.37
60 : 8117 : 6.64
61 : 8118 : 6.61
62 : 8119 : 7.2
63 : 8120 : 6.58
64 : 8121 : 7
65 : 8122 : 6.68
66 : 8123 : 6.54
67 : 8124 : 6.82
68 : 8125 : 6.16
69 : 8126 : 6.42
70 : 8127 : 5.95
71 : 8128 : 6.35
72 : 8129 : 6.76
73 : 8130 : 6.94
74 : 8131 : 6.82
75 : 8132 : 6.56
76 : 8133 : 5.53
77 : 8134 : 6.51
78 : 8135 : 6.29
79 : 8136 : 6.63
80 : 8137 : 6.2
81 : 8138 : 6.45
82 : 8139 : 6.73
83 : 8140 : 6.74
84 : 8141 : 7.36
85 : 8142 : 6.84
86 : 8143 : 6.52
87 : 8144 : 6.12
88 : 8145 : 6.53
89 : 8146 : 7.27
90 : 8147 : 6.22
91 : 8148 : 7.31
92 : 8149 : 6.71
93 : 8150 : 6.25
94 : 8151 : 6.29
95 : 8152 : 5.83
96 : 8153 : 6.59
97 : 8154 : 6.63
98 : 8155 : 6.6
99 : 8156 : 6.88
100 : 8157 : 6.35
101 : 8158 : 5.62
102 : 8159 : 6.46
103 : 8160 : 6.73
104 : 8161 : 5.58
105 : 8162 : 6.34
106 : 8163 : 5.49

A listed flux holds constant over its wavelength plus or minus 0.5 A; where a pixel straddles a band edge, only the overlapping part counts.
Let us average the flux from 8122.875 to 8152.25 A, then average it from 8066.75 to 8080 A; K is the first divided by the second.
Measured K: 1.03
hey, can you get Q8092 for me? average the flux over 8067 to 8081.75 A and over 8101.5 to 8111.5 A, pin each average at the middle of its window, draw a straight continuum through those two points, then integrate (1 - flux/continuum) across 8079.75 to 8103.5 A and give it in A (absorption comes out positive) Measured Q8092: 0.3 A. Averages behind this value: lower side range 6.37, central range 6.36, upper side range 6.5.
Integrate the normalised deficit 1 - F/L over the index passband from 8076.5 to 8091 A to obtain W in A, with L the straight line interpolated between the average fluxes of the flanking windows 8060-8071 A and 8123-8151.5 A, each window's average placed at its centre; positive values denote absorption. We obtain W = 0.3 A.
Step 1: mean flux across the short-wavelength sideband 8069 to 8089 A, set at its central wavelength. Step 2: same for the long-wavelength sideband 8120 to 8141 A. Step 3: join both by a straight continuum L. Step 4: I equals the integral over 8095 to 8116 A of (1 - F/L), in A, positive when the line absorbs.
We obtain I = 0.3 A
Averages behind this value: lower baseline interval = 6.35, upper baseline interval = 6.53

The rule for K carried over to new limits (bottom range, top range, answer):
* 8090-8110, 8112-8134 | 1.02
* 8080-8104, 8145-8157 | 1.04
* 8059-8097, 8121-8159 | 1.01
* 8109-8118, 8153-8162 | 1.00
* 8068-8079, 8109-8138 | 1.02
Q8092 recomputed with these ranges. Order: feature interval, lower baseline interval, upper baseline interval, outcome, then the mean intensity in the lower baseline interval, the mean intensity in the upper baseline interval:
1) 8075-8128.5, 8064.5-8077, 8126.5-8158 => 0.9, 6.49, 6.53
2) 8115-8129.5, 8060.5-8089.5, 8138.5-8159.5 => -0.1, 6.44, 6.56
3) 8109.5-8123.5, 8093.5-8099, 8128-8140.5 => -0.4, 6.14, 6.51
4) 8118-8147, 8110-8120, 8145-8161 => -0.5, 6.45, 6.49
